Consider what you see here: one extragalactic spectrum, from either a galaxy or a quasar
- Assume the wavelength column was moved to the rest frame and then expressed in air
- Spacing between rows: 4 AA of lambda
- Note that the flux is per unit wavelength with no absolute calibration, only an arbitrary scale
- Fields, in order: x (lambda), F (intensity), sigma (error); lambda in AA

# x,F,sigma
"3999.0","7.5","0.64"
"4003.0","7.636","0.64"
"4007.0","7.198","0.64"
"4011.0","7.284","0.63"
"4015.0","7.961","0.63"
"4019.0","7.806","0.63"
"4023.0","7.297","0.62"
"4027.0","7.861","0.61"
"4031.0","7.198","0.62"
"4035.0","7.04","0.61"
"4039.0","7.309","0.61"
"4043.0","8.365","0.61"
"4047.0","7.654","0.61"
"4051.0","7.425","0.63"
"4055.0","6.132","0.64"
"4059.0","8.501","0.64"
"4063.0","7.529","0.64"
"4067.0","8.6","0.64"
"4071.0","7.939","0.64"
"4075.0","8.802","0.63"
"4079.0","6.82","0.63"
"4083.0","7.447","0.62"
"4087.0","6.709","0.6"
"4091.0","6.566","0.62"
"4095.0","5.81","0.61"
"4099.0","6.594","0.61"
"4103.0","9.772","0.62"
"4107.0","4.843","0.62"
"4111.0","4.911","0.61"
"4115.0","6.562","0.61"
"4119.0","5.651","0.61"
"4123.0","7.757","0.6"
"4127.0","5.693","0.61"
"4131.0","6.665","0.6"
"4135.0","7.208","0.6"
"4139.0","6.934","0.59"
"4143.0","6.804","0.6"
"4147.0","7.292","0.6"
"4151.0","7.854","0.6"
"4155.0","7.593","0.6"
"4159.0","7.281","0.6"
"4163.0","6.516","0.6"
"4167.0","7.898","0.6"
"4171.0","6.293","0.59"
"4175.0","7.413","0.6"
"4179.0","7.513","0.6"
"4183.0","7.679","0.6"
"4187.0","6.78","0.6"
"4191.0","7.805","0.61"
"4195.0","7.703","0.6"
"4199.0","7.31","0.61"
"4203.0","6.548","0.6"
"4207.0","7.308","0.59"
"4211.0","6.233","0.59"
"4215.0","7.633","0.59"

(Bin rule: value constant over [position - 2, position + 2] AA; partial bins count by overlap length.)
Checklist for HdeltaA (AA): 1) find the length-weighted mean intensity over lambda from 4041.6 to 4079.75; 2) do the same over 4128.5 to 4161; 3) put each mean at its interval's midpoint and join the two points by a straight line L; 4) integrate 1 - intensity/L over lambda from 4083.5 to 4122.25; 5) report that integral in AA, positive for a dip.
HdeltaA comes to 5.3 AA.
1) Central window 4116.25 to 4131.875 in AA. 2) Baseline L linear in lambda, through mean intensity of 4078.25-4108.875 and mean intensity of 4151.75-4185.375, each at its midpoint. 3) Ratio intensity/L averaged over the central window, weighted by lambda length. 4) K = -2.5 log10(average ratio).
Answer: 0.09 mag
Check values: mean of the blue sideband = 6.83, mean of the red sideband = 7.29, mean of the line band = 6.43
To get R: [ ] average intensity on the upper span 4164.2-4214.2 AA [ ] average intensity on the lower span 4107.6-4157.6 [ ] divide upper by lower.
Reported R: 1.1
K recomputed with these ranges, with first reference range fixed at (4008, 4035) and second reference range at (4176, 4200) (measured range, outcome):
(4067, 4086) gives -0.04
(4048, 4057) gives 0.10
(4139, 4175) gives 0.04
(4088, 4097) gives 0.20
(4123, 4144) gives 0.11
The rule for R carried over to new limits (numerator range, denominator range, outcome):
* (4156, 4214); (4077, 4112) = 1.08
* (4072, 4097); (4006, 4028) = 0.93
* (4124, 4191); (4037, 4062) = 0.94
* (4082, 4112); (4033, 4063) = 0.88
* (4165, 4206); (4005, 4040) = 0.98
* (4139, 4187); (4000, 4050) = 0.96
